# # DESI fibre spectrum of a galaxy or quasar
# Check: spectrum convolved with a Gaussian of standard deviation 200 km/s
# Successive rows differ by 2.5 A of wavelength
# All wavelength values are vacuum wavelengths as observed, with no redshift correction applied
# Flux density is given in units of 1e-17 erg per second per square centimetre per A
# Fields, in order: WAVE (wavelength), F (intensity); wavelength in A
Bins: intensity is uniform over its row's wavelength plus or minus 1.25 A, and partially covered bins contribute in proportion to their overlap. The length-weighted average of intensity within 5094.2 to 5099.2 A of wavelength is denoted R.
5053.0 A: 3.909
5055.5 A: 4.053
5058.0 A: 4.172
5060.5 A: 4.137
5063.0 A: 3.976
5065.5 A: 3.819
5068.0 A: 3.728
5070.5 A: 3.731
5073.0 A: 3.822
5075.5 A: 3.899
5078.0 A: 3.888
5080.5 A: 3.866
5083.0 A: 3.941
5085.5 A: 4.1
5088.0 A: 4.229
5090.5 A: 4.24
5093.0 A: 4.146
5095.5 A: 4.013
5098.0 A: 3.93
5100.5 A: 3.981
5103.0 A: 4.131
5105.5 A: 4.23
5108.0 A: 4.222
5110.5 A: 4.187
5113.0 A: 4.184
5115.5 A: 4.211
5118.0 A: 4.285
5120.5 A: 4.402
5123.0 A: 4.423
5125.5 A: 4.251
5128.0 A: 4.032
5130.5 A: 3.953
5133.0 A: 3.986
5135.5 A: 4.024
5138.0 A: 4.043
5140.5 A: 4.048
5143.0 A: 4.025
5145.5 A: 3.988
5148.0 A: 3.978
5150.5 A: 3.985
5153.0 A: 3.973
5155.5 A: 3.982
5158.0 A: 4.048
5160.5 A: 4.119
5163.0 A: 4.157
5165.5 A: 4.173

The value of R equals 3.97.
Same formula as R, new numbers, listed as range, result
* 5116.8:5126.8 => 4.34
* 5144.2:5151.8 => 3.98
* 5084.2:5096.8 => 4.14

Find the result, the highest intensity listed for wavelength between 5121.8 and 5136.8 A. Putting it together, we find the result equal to 4.423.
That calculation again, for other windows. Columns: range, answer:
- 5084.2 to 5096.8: 4.24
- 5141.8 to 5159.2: 4.048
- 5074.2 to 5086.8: 4.1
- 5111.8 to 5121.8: 4.402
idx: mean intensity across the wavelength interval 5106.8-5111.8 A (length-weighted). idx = 4.2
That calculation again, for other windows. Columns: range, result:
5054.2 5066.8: 4.03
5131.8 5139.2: 4.02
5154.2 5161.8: 4.05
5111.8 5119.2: 4.23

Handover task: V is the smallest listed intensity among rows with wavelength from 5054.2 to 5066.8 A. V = 3.819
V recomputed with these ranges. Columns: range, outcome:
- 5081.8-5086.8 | 3.941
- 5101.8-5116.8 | 4.131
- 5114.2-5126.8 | 4.211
